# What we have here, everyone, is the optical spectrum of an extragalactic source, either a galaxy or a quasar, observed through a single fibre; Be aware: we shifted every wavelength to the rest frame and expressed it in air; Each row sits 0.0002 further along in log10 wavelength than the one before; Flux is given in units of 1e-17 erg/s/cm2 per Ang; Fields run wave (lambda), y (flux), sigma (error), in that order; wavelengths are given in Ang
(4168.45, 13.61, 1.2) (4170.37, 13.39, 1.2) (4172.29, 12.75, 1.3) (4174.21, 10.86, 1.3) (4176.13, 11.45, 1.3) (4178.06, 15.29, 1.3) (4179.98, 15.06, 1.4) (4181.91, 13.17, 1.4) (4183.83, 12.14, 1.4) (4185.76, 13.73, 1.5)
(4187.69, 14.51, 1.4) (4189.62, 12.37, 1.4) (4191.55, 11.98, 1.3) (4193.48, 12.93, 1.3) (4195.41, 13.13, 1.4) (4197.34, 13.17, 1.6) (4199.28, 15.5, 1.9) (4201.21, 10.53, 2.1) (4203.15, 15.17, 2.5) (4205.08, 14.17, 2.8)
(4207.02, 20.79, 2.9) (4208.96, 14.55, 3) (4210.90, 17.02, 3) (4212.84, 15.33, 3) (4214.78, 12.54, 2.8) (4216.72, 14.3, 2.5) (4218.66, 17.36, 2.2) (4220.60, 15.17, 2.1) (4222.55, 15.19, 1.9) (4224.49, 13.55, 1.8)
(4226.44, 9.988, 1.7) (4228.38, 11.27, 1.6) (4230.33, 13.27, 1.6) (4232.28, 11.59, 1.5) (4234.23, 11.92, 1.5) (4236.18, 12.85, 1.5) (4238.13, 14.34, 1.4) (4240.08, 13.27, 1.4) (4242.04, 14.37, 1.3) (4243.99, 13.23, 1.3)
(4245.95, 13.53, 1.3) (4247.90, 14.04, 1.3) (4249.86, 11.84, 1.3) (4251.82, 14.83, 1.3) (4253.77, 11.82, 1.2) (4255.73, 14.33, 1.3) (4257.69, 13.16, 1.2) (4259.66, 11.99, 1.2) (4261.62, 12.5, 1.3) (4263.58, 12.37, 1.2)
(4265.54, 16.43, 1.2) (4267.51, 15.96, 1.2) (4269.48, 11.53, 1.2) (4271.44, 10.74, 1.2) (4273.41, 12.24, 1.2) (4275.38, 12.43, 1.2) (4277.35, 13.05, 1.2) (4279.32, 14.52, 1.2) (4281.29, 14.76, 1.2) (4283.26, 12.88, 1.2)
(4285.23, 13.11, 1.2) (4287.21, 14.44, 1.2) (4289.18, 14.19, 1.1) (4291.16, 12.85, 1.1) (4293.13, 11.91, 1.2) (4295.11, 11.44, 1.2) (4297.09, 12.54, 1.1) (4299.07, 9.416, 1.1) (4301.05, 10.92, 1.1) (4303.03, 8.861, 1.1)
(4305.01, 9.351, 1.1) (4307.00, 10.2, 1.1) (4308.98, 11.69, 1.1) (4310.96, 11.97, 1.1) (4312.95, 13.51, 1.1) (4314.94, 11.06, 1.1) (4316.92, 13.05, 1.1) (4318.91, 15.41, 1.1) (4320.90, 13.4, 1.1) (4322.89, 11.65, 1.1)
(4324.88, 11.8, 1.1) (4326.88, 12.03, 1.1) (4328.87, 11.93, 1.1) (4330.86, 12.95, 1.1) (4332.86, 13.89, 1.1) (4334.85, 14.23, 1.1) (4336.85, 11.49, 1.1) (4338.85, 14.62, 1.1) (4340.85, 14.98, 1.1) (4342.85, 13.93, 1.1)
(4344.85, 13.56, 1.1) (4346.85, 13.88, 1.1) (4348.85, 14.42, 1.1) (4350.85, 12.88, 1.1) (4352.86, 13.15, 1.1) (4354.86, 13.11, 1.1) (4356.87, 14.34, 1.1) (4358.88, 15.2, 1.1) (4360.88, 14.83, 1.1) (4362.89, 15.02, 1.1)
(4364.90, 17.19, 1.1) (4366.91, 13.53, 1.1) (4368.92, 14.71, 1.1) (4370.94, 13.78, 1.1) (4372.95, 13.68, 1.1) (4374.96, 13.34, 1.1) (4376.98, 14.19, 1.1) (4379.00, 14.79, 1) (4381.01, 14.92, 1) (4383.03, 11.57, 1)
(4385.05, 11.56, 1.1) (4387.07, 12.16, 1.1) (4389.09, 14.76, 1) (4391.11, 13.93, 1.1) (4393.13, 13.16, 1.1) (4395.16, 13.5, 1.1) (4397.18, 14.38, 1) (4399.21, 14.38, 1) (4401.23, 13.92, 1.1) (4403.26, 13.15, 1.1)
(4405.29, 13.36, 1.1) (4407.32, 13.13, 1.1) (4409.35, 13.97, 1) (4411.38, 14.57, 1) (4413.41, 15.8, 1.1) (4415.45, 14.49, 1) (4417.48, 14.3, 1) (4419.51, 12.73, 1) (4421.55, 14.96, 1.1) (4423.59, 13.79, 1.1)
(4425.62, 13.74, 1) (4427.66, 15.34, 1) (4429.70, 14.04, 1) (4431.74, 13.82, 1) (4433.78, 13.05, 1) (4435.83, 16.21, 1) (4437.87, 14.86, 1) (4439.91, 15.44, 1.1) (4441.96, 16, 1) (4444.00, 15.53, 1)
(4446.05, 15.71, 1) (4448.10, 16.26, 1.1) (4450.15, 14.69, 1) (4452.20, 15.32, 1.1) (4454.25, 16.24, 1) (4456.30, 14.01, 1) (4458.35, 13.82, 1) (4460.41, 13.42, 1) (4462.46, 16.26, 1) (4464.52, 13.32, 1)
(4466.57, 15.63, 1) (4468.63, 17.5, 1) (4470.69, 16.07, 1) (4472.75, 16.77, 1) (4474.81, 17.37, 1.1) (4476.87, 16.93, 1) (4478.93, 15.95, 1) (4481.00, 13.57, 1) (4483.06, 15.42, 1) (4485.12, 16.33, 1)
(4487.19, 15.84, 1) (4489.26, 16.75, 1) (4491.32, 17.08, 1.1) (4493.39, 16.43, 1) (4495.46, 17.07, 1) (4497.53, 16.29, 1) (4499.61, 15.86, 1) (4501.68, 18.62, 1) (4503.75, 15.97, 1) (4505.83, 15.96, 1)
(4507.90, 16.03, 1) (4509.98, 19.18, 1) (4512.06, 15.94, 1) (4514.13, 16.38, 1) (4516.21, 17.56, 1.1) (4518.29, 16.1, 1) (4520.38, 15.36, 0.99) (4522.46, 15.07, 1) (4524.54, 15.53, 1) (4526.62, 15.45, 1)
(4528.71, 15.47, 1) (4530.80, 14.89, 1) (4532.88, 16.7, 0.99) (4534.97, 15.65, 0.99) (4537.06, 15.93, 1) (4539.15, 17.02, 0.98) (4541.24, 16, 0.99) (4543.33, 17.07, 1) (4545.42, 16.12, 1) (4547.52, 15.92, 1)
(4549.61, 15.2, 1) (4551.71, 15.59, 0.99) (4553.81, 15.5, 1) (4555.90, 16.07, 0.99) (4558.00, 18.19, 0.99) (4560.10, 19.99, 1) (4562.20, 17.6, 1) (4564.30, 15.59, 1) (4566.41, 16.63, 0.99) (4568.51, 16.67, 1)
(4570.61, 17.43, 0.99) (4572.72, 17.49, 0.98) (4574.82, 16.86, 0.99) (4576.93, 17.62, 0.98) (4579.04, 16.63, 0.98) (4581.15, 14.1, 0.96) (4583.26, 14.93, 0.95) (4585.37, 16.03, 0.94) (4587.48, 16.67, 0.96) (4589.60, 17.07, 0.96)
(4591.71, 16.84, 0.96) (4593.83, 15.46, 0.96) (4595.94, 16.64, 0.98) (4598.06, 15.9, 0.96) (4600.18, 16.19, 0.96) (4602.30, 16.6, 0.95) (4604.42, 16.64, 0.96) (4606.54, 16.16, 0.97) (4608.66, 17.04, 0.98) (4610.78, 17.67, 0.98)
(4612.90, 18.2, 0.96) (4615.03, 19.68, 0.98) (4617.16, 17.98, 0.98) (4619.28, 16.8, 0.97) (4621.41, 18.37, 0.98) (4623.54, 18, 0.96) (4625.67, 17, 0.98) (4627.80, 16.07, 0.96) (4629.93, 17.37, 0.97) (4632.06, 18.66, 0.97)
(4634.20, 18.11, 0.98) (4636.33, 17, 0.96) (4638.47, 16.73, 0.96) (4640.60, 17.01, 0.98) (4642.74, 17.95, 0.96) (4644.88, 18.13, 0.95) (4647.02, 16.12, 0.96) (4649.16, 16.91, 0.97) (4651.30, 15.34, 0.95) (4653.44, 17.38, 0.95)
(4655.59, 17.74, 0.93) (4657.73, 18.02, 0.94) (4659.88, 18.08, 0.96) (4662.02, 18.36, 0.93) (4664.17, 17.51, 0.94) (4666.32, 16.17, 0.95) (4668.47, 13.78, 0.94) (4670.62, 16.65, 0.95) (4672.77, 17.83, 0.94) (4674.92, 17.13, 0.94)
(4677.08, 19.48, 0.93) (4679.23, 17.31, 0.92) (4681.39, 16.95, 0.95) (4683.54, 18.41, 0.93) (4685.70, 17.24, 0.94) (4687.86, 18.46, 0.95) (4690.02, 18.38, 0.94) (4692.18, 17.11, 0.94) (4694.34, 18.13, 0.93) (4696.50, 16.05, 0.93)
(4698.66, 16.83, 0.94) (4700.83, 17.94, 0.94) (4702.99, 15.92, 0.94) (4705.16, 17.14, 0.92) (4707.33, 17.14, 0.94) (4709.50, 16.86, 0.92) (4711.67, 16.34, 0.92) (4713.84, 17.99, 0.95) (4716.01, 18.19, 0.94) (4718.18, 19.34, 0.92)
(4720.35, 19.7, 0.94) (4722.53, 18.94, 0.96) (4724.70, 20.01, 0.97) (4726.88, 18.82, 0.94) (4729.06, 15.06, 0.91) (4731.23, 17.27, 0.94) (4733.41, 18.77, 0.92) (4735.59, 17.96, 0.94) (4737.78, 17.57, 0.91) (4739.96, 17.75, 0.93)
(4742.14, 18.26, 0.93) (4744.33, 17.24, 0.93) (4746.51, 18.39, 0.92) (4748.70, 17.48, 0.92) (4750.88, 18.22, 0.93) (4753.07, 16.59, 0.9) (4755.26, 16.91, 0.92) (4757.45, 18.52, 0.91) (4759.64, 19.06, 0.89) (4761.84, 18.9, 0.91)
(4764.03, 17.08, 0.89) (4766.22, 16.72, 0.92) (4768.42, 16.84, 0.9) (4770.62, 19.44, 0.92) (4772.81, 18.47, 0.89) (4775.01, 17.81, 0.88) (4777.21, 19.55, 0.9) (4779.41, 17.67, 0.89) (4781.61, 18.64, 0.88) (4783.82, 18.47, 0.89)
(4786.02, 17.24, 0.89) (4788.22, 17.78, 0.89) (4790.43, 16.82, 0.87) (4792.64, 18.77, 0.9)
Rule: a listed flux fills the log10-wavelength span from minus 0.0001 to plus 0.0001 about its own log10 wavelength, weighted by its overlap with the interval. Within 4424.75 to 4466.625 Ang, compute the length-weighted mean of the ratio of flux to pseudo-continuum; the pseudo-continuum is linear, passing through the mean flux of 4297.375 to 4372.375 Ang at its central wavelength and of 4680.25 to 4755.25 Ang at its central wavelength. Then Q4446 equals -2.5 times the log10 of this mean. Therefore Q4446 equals -0.04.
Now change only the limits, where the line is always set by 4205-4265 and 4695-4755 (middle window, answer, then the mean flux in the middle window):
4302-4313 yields 0.32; 10.7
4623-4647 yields -0.03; 17.4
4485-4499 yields -0.05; 16.5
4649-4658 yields 0.01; 17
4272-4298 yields 0.09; 13.1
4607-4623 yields -0.07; 17.9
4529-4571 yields -0.01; 16.5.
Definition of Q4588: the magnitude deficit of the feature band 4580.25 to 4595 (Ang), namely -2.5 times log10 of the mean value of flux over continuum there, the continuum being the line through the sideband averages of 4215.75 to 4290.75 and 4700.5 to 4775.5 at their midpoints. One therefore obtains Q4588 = 0.04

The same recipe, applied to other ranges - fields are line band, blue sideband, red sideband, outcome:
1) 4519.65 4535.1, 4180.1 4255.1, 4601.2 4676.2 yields 0.06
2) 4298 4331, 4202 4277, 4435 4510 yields 0.23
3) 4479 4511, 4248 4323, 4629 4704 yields -0.08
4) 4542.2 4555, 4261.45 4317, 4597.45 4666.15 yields 0.02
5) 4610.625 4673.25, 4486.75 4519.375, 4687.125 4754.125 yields 0.00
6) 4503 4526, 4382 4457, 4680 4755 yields -0.06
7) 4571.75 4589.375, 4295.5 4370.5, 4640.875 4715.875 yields -0.02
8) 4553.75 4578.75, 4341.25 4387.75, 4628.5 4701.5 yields -0.06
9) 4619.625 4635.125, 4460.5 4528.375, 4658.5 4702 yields -0.03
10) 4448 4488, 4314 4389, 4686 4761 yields -0.04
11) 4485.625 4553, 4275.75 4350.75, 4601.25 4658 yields -0.04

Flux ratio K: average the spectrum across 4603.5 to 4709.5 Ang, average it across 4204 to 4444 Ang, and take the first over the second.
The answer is 1.28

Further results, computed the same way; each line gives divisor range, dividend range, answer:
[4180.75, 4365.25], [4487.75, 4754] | 1.28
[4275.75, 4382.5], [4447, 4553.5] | 1.21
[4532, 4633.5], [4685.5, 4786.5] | 1.06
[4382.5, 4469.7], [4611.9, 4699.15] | 1.21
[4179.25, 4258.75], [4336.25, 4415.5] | 1.02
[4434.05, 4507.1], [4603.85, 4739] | 1.11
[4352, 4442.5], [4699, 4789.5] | 1.27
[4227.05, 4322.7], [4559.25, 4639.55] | 1.34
